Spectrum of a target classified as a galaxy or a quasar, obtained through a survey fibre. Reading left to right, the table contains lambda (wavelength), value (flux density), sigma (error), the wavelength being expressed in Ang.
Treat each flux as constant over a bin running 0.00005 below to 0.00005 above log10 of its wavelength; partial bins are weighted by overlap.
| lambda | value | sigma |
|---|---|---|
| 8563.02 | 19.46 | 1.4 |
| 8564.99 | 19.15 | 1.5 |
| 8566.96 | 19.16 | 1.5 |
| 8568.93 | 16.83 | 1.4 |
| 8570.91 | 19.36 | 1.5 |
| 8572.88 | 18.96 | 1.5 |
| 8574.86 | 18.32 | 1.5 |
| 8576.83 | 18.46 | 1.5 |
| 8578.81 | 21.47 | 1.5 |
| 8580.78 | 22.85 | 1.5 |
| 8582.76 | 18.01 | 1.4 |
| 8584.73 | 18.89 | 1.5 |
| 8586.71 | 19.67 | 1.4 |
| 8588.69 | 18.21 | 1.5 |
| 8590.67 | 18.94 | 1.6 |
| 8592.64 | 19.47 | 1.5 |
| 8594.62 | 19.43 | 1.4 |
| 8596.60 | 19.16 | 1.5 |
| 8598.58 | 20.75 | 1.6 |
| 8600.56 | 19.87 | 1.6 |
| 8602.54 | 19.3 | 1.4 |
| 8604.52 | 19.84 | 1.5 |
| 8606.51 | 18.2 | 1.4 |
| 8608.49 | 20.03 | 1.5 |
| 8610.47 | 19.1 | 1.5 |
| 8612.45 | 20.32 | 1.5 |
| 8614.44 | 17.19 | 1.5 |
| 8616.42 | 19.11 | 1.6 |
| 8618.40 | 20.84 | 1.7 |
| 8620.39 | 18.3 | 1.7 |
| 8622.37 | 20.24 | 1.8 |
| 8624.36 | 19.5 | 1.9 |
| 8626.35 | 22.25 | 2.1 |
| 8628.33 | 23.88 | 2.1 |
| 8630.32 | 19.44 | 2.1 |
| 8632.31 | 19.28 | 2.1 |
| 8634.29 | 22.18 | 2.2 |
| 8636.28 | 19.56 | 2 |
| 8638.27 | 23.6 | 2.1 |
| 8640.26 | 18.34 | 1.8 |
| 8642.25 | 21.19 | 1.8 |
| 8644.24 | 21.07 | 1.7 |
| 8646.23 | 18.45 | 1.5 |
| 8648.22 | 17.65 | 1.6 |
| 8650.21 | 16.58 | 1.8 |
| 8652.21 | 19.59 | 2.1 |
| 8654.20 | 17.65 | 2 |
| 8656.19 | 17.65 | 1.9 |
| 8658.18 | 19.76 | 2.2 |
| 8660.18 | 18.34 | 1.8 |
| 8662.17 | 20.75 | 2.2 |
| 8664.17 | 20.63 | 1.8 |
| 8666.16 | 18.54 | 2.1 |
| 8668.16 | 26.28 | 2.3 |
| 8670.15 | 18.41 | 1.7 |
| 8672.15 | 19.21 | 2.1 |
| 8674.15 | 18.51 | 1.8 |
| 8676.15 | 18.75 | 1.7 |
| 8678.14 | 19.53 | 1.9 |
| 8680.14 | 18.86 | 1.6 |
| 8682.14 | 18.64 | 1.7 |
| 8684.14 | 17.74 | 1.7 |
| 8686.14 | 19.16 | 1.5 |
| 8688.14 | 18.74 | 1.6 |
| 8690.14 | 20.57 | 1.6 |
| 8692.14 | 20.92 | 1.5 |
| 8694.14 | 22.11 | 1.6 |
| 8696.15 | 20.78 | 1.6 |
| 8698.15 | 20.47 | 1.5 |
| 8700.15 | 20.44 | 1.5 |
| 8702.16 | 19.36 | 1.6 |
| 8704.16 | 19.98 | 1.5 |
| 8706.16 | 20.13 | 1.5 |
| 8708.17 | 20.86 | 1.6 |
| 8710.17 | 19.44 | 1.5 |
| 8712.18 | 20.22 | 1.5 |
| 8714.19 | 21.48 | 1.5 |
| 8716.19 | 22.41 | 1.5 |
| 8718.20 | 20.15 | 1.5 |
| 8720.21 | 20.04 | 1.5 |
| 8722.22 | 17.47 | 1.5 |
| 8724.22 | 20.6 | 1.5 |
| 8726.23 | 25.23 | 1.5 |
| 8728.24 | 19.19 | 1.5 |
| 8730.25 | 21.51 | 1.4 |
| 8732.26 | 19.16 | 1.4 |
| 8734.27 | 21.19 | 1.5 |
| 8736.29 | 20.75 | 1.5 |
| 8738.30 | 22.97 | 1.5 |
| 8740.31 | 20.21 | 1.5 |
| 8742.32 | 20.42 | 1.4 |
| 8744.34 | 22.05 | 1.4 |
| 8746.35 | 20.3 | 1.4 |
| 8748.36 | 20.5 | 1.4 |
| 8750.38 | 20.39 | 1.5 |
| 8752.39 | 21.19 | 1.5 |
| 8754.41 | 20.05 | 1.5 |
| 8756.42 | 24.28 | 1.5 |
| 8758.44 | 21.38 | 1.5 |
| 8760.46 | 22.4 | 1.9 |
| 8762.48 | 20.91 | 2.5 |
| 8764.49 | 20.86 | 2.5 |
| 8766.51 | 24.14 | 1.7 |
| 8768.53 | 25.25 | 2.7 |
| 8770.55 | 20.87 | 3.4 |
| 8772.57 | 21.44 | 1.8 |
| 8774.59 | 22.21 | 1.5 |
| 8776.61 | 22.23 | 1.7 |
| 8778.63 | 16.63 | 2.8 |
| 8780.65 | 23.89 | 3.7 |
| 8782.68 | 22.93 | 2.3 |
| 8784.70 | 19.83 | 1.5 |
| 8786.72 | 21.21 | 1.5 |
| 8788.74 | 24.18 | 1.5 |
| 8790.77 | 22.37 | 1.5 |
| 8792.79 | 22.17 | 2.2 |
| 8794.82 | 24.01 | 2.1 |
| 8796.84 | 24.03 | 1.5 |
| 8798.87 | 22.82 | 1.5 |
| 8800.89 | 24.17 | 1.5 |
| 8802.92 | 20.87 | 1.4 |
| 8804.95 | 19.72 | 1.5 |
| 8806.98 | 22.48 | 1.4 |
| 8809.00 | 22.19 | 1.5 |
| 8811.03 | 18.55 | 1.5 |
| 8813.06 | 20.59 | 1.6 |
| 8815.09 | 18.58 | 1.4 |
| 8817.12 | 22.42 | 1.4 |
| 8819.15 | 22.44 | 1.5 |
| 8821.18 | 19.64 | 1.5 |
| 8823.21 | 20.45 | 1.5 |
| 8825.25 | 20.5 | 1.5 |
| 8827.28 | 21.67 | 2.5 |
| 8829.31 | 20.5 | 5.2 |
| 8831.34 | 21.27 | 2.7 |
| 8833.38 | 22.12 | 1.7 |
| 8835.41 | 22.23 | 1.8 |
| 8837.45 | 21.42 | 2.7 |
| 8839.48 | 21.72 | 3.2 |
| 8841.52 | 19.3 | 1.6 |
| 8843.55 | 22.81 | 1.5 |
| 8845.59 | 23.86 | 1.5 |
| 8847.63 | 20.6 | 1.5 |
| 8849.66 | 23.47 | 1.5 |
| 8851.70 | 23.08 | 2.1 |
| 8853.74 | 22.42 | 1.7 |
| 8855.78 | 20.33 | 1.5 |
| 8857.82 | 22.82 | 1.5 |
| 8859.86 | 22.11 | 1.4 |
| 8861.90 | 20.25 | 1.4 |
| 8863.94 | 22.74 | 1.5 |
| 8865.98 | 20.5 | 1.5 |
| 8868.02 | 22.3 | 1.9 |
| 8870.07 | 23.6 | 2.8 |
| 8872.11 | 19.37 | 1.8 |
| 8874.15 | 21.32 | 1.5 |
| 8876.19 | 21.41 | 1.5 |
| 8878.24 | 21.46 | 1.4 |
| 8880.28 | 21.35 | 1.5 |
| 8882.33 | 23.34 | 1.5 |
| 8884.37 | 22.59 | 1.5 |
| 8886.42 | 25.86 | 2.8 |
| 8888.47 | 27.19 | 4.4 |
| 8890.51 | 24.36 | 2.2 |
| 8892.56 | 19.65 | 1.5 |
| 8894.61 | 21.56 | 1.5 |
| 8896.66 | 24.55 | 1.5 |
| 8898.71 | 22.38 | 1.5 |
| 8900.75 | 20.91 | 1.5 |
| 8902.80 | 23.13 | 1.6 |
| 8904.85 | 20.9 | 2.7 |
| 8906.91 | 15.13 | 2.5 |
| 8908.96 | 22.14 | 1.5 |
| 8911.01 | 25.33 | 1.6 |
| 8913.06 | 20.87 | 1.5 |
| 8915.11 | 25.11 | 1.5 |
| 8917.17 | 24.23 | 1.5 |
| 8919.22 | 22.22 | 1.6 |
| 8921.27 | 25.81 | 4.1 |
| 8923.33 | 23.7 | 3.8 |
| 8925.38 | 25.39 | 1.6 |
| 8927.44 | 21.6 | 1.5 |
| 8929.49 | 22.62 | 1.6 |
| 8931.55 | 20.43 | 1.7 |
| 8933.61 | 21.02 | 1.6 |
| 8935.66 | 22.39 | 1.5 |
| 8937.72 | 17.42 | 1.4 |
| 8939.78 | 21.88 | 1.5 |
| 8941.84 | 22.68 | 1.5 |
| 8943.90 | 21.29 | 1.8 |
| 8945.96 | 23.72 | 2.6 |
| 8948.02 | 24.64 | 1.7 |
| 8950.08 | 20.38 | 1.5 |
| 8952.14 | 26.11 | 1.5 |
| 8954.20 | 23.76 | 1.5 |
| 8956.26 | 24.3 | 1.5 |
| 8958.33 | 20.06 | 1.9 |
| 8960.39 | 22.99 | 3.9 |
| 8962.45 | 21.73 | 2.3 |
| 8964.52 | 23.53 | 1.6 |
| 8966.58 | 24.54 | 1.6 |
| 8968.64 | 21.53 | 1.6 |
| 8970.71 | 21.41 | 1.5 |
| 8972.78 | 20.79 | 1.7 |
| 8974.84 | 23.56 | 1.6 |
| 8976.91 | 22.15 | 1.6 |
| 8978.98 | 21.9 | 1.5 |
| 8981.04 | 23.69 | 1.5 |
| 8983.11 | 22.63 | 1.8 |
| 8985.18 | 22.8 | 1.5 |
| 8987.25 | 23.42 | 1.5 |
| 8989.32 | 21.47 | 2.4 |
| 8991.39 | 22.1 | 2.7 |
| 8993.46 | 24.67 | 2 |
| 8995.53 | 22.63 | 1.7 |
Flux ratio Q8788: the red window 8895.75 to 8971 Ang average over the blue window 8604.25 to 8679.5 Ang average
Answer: 1.1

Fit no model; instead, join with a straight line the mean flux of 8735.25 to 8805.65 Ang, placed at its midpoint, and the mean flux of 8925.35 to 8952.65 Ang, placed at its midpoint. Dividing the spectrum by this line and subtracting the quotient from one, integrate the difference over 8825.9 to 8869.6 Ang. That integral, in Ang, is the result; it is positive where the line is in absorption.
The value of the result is 0.3 Ang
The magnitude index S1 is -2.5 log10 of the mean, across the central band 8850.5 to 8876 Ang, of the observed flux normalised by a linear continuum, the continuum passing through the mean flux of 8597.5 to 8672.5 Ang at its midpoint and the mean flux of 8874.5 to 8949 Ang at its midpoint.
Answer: 0.01 mag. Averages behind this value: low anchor 19.8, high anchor 22.5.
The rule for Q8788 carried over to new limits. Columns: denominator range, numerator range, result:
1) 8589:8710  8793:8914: 1.11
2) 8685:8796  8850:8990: 1.06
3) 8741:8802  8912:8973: 1.03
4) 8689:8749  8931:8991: 1.08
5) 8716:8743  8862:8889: 1.08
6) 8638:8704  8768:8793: 1.12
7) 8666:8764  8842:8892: 1.09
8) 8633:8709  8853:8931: 1.13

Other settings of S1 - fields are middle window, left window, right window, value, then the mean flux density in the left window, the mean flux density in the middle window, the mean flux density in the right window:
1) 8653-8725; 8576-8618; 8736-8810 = 0.047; 19.5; 19.8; 21.9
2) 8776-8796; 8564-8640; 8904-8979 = -0.039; 19.7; 22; 22.4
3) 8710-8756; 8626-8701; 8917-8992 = -0.016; 19.9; 20.8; 22.6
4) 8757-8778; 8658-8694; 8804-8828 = -0.088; 19.7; 22.1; 20.8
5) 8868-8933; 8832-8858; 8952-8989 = -0.012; 22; 22.5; 22.7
